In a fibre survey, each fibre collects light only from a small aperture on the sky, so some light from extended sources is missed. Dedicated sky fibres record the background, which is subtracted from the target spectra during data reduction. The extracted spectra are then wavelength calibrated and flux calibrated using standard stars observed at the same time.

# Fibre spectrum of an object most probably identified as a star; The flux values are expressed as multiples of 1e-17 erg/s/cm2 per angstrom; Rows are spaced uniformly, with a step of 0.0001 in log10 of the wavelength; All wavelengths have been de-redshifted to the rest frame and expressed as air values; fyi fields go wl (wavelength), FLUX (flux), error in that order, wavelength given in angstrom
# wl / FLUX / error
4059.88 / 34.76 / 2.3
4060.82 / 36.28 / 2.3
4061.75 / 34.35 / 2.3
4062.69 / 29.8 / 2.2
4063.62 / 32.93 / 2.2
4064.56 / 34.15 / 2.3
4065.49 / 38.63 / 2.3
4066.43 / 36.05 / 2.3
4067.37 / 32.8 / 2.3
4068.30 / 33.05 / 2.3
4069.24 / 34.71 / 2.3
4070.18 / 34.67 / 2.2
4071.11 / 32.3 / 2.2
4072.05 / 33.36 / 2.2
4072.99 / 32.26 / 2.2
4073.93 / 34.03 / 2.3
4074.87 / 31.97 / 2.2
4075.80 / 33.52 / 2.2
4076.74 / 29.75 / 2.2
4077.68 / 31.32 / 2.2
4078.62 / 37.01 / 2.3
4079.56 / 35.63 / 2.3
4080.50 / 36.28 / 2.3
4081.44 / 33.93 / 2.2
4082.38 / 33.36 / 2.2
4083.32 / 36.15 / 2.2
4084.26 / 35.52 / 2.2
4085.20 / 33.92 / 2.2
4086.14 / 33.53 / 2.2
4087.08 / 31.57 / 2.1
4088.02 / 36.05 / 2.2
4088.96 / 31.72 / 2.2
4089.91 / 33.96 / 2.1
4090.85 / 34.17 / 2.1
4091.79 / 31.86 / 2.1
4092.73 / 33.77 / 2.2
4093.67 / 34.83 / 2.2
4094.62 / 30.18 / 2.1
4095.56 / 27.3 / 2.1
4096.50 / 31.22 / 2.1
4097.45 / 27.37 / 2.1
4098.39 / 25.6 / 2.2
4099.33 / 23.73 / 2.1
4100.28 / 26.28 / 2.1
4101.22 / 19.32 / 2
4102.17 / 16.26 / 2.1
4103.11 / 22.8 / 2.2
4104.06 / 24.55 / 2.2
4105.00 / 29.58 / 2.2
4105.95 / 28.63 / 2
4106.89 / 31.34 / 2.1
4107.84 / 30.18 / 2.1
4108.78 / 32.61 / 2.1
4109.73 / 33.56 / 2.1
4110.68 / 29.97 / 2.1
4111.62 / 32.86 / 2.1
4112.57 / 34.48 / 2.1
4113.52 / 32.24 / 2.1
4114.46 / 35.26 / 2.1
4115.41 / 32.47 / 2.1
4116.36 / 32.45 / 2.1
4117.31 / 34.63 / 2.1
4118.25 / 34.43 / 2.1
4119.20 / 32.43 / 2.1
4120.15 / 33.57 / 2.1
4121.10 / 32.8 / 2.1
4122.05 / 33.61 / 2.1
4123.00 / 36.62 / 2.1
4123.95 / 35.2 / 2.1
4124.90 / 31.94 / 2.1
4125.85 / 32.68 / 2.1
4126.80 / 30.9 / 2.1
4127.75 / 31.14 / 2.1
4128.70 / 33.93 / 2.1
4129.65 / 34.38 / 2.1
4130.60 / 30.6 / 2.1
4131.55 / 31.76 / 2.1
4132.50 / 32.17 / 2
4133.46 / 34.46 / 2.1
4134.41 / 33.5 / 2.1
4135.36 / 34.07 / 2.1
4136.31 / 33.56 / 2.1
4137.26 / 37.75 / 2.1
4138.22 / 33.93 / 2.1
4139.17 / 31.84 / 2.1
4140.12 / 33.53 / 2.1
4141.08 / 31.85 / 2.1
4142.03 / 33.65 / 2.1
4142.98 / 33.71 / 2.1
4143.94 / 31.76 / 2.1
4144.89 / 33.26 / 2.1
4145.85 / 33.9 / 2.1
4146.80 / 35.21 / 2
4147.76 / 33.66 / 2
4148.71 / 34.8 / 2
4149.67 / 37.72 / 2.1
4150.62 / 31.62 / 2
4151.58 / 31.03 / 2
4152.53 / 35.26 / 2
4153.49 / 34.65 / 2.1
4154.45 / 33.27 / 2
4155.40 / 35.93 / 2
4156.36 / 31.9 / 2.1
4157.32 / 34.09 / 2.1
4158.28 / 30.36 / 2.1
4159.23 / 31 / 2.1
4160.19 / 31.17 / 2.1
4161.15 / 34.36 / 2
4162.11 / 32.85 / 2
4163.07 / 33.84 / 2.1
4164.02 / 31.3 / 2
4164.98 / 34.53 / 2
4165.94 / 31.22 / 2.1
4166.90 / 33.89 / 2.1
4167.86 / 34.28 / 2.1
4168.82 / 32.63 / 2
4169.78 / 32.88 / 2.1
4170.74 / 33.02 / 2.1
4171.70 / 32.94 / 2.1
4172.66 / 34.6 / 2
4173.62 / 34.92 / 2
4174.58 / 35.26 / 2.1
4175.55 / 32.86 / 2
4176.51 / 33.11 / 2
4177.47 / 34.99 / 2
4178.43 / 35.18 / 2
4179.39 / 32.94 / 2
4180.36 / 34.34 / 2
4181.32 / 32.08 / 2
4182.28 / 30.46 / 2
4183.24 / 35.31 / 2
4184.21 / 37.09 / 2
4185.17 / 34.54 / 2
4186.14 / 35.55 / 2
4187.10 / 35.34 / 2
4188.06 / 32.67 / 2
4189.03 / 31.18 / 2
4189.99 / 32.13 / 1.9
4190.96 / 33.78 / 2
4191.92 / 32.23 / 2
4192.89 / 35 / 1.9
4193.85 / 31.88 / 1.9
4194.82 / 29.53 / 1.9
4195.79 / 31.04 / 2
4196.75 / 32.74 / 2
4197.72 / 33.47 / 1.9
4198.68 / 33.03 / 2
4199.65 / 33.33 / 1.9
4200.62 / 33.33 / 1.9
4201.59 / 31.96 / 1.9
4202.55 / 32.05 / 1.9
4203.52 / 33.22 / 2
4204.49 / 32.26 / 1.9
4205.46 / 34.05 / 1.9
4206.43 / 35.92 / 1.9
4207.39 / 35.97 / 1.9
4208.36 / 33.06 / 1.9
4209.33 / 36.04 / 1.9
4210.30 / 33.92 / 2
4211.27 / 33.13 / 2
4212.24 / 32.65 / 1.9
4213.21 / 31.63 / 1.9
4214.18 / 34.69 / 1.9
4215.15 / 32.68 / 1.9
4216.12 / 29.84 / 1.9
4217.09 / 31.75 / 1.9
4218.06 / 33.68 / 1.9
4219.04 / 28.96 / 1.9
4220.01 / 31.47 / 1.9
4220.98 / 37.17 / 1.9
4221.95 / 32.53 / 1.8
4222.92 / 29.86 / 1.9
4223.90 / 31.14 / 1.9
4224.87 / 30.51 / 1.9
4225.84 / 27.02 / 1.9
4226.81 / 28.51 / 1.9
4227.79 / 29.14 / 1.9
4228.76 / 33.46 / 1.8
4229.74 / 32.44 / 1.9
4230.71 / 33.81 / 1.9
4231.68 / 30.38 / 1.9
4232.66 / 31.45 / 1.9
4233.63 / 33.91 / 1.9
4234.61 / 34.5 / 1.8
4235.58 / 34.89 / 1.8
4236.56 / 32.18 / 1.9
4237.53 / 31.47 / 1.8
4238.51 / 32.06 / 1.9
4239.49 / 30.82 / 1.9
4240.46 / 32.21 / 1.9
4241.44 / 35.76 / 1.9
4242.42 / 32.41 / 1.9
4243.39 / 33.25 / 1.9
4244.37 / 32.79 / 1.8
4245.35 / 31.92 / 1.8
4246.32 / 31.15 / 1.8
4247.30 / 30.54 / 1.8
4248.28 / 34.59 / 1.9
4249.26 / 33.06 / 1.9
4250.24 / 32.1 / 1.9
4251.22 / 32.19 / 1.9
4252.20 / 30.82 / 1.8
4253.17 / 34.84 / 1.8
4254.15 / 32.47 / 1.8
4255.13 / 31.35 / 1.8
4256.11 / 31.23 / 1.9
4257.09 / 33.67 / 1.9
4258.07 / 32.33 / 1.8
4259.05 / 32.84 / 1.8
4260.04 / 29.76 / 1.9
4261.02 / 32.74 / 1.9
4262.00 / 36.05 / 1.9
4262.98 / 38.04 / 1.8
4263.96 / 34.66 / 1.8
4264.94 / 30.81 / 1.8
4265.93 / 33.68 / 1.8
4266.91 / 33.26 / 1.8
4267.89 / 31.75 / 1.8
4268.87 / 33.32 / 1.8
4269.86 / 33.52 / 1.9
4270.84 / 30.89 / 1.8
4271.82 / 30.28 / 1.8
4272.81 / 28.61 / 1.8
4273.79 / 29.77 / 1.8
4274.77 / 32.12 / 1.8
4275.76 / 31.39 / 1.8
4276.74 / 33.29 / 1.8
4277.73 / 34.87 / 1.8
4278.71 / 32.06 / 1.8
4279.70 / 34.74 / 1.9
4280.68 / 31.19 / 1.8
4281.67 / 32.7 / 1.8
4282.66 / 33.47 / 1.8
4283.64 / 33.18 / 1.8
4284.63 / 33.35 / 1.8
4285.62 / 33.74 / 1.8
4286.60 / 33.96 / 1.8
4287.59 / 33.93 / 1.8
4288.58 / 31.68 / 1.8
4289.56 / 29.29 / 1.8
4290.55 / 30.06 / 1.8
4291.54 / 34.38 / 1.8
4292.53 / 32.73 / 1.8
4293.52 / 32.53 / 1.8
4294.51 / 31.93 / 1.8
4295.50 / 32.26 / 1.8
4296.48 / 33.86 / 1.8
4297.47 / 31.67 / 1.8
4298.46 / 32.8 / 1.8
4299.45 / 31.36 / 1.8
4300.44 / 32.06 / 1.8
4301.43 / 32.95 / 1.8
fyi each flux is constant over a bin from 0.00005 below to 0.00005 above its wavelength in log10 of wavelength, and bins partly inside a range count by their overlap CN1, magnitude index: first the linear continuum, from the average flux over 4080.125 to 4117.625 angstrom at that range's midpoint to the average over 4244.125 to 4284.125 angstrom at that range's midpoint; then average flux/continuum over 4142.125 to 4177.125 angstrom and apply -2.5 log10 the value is -0.065 mag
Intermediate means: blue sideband 30.9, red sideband 32.5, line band 33.4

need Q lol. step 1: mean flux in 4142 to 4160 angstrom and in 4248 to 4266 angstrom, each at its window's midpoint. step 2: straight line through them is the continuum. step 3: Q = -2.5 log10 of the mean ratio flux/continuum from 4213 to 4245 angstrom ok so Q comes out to 0.03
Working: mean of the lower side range 33.5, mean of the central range 32.1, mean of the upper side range 33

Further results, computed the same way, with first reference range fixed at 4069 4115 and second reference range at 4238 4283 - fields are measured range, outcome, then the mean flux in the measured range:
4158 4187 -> -0.053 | 33.5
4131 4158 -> -0.065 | 33.7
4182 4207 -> -0.039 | 33.2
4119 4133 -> -0.045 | 32.9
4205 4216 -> -0.055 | 33.9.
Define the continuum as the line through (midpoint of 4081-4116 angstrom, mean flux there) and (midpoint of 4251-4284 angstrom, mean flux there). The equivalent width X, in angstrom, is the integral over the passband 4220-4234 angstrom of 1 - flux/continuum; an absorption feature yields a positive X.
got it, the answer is 0.3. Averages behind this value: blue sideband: 30.6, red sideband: 32.6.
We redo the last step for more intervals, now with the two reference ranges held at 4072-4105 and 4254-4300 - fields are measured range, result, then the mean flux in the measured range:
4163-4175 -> -0.70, 33.5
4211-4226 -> 0.07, 31.9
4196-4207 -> -0.45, 33.2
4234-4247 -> -0.19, 32.7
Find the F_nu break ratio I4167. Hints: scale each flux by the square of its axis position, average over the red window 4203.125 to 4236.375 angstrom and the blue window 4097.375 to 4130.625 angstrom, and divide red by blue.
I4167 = 1.1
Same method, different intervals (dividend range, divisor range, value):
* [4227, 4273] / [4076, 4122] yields 1.12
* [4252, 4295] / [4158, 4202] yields 1.03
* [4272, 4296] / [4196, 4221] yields 1.01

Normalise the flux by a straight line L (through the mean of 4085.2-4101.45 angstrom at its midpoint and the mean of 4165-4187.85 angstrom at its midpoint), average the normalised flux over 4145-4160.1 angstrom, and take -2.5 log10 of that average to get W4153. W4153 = -0.022 mag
